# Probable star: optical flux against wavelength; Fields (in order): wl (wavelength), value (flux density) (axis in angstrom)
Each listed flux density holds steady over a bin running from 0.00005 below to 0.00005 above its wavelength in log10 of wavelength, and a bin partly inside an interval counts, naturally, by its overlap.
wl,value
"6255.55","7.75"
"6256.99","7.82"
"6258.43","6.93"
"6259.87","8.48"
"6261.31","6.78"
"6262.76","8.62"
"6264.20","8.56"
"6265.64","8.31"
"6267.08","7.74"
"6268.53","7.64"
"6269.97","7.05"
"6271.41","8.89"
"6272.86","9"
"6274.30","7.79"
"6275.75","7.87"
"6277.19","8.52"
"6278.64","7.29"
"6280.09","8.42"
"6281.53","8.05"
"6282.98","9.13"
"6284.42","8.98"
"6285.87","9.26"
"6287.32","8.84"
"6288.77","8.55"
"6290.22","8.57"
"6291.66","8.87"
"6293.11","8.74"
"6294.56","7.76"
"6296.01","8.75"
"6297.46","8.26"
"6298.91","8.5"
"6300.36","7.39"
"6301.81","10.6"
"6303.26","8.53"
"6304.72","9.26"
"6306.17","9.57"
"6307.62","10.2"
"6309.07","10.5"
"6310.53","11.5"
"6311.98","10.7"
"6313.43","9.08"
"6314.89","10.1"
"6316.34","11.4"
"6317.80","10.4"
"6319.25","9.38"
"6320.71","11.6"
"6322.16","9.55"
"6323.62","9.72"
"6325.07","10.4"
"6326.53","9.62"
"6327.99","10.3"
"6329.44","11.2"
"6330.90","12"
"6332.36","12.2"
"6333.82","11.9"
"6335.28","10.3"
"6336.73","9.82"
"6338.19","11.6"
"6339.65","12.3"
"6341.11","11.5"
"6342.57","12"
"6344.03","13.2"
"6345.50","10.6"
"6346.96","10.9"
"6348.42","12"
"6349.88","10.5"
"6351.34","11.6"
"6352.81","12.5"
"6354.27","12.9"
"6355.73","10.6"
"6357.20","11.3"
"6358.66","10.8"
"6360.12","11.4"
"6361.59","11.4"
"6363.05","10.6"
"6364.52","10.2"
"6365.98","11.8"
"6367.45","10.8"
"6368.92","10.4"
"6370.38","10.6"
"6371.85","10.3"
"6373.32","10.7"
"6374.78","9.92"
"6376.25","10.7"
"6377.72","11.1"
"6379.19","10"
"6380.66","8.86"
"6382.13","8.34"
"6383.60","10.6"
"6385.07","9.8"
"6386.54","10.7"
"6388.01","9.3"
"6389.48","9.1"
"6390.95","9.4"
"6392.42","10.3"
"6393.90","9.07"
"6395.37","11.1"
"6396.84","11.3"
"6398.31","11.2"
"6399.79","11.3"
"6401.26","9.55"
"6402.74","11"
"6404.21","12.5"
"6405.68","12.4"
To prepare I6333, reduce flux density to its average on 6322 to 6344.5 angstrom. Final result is 11.1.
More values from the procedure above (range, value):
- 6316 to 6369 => 11.1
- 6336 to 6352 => 11.5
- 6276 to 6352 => 9.99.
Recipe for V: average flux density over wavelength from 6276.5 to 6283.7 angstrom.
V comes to 8.28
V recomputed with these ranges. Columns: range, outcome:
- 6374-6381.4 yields 10.1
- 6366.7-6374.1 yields 10.6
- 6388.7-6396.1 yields 9.79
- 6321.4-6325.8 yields 9.92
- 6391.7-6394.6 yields 9.66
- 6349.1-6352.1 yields 11.1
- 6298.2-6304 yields 8.75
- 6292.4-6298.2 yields 8.38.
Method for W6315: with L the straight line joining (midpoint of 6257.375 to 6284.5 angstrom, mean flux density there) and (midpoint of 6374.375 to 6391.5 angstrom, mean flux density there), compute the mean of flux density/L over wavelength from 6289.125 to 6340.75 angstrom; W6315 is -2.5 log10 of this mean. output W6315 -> -0.14 mag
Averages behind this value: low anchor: 8.09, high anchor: 9.82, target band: 10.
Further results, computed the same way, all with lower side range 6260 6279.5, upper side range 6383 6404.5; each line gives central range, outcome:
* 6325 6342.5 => -0.21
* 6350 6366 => -0.17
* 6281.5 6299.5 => -0.03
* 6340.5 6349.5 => -0.23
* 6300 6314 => -0.13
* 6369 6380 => -0.05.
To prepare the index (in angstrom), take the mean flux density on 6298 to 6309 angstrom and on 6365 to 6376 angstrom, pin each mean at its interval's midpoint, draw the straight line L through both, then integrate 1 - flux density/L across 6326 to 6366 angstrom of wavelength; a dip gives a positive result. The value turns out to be -4.77 angstrom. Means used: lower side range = 9.22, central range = 11.3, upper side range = 10.6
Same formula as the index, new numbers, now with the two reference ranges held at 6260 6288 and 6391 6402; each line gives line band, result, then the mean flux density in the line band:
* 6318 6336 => -2.8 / 10.7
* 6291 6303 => 0.1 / 8.6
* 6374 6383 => 0.3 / 9.84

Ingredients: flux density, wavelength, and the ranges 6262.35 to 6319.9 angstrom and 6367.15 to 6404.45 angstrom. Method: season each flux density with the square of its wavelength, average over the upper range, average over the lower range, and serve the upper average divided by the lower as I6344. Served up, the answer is 1.19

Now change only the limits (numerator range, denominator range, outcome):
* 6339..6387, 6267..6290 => 1.35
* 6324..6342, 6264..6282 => 1.40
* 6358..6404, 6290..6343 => 1.05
